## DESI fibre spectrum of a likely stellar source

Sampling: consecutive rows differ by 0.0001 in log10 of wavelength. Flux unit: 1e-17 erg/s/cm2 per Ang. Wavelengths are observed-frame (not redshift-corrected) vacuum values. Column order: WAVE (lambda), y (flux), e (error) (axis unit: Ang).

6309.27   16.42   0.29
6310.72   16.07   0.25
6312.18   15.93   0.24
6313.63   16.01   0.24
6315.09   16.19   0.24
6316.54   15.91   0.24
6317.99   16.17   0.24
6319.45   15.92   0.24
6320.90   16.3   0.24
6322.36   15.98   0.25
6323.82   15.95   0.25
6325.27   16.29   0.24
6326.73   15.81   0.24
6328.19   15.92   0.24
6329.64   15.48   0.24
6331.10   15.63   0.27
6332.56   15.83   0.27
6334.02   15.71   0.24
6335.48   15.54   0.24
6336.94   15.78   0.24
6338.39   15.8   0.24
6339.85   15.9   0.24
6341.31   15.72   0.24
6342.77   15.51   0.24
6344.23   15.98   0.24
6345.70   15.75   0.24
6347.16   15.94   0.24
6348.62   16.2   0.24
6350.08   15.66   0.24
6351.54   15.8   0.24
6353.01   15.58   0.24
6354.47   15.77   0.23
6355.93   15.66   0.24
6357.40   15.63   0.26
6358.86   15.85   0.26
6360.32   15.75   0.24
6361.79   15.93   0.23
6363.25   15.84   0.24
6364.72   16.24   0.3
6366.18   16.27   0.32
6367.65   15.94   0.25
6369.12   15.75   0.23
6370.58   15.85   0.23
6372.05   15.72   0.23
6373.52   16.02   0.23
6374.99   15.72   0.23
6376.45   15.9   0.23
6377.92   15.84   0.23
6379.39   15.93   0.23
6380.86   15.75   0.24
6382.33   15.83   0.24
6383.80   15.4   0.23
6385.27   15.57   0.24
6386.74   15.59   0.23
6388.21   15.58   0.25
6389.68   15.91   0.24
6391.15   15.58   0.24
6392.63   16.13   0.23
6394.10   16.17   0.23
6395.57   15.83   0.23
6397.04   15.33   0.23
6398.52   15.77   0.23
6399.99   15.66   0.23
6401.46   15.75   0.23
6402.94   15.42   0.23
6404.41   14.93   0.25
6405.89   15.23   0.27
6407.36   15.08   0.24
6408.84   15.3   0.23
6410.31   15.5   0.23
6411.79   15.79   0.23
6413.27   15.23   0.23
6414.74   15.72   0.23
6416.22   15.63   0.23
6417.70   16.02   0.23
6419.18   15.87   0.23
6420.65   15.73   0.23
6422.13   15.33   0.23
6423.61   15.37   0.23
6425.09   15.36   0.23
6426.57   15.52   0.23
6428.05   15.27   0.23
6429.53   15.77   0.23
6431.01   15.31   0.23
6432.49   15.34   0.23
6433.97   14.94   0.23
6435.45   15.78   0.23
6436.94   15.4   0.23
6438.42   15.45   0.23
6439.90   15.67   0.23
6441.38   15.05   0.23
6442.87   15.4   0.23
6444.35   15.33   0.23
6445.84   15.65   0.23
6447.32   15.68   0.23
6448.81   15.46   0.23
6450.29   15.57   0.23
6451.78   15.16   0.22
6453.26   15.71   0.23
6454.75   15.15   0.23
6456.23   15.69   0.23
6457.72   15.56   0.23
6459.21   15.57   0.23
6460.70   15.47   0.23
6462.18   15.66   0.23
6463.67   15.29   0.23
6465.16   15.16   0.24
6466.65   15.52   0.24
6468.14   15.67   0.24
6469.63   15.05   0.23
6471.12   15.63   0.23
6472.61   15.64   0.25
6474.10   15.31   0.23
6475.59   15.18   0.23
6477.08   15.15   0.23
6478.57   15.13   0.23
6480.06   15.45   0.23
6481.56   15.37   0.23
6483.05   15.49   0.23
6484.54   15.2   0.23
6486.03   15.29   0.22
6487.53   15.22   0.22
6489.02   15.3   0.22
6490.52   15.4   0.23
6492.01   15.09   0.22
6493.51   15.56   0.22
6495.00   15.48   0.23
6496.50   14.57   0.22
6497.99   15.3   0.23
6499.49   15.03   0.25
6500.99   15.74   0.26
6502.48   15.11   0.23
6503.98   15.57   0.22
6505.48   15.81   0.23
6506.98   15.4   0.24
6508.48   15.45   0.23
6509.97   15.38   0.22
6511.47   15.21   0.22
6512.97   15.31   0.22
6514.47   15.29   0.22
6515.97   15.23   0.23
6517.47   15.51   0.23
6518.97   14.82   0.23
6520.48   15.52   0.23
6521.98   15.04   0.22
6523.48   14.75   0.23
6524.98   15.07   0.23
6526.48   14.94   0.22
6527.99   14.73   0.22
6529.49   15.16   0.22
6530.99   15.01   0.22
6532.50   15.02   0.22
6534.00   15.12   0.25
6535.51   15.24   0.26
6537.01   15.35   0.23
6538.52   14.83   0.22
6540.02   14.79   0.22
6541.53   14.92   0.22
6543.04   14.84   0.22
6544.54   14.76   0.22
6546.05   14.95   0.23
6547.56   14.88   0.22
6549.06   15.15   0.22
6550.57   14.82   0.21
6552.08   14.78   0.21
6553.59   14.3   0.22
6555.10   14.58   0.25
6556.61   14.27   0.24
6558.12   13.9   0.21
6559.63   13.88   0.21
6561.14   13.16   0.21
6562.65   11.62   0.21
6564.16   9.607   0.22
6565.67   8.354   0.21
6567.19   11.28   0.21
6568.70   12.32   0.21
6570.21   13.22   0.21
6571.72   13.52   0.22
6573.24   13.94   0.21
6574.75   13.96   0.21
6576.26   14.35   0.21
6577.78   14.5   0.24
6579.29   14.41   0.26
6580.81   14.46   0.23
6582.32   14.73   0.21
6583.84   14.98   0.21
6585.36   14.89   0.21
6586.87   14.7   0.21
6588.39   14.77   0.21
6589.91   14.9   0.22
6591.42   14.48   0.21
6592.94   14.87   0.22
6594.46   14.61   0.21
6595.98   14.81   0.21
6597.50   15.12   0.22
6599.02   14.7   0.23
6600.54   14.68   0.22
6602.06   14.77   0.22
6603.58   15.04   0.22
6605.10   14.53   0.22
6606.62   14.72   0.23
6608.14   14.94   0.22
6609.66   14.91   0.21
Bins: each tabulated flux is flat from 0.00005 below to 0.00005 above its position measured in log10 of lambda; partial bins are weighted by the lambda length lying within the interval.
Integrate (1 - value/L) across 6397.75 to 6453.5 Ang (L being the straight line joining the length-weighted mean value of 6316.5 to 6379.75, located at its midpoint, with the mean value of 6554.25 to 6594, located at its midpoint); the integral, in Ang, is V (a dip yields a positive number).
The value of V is -1.4 Ang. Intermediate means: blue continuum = 15.9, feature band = 15.5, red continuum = 13.6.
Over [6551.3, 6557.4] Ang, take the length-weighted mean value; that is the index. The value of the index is 14.5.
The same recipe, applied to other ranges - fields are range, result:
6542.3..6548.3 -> 14.9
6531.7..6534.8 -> 15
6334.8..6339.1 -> 15.7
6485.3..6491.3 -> 15.3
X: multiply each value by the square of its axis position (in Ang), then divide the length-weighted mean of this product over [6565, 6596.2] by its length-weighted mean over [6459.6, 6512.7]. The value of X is 0.9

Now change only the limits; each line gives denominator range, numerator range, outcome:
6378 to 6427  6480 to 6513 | 1.01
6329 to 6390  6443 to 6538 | 1.01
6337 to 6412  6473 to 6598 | 0.98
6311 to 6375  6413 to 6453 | 1.00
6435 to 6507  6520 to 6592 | 0.95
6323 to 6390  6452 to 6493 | 1.01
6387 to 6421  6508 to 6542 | 1.01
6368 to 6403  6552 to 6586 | 0.90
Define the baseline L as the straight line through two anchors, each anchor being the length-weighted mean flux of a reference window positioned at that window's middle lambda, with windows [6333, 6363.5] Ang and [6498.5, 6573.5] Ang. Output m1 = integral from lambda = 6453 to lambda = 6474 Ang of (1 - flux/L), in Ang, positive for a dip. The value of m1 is -0.7 Ang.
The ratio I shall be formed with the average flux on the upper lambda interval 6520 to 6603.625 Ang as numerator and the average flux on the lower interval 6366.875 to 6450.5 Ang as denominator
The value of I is 0.9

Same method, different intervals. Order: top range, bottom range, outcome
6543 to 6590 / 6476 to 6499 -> 0.90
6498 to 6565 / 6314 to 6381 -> 0.93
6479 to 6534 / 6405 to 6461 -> 0.99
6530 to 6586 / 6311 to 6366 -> 0.88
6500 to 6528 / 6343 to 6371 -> 0.96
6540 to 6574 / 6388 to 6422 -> 0.87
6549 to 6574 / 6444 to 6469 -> 0.84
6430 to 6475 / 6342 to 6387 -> 0.98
